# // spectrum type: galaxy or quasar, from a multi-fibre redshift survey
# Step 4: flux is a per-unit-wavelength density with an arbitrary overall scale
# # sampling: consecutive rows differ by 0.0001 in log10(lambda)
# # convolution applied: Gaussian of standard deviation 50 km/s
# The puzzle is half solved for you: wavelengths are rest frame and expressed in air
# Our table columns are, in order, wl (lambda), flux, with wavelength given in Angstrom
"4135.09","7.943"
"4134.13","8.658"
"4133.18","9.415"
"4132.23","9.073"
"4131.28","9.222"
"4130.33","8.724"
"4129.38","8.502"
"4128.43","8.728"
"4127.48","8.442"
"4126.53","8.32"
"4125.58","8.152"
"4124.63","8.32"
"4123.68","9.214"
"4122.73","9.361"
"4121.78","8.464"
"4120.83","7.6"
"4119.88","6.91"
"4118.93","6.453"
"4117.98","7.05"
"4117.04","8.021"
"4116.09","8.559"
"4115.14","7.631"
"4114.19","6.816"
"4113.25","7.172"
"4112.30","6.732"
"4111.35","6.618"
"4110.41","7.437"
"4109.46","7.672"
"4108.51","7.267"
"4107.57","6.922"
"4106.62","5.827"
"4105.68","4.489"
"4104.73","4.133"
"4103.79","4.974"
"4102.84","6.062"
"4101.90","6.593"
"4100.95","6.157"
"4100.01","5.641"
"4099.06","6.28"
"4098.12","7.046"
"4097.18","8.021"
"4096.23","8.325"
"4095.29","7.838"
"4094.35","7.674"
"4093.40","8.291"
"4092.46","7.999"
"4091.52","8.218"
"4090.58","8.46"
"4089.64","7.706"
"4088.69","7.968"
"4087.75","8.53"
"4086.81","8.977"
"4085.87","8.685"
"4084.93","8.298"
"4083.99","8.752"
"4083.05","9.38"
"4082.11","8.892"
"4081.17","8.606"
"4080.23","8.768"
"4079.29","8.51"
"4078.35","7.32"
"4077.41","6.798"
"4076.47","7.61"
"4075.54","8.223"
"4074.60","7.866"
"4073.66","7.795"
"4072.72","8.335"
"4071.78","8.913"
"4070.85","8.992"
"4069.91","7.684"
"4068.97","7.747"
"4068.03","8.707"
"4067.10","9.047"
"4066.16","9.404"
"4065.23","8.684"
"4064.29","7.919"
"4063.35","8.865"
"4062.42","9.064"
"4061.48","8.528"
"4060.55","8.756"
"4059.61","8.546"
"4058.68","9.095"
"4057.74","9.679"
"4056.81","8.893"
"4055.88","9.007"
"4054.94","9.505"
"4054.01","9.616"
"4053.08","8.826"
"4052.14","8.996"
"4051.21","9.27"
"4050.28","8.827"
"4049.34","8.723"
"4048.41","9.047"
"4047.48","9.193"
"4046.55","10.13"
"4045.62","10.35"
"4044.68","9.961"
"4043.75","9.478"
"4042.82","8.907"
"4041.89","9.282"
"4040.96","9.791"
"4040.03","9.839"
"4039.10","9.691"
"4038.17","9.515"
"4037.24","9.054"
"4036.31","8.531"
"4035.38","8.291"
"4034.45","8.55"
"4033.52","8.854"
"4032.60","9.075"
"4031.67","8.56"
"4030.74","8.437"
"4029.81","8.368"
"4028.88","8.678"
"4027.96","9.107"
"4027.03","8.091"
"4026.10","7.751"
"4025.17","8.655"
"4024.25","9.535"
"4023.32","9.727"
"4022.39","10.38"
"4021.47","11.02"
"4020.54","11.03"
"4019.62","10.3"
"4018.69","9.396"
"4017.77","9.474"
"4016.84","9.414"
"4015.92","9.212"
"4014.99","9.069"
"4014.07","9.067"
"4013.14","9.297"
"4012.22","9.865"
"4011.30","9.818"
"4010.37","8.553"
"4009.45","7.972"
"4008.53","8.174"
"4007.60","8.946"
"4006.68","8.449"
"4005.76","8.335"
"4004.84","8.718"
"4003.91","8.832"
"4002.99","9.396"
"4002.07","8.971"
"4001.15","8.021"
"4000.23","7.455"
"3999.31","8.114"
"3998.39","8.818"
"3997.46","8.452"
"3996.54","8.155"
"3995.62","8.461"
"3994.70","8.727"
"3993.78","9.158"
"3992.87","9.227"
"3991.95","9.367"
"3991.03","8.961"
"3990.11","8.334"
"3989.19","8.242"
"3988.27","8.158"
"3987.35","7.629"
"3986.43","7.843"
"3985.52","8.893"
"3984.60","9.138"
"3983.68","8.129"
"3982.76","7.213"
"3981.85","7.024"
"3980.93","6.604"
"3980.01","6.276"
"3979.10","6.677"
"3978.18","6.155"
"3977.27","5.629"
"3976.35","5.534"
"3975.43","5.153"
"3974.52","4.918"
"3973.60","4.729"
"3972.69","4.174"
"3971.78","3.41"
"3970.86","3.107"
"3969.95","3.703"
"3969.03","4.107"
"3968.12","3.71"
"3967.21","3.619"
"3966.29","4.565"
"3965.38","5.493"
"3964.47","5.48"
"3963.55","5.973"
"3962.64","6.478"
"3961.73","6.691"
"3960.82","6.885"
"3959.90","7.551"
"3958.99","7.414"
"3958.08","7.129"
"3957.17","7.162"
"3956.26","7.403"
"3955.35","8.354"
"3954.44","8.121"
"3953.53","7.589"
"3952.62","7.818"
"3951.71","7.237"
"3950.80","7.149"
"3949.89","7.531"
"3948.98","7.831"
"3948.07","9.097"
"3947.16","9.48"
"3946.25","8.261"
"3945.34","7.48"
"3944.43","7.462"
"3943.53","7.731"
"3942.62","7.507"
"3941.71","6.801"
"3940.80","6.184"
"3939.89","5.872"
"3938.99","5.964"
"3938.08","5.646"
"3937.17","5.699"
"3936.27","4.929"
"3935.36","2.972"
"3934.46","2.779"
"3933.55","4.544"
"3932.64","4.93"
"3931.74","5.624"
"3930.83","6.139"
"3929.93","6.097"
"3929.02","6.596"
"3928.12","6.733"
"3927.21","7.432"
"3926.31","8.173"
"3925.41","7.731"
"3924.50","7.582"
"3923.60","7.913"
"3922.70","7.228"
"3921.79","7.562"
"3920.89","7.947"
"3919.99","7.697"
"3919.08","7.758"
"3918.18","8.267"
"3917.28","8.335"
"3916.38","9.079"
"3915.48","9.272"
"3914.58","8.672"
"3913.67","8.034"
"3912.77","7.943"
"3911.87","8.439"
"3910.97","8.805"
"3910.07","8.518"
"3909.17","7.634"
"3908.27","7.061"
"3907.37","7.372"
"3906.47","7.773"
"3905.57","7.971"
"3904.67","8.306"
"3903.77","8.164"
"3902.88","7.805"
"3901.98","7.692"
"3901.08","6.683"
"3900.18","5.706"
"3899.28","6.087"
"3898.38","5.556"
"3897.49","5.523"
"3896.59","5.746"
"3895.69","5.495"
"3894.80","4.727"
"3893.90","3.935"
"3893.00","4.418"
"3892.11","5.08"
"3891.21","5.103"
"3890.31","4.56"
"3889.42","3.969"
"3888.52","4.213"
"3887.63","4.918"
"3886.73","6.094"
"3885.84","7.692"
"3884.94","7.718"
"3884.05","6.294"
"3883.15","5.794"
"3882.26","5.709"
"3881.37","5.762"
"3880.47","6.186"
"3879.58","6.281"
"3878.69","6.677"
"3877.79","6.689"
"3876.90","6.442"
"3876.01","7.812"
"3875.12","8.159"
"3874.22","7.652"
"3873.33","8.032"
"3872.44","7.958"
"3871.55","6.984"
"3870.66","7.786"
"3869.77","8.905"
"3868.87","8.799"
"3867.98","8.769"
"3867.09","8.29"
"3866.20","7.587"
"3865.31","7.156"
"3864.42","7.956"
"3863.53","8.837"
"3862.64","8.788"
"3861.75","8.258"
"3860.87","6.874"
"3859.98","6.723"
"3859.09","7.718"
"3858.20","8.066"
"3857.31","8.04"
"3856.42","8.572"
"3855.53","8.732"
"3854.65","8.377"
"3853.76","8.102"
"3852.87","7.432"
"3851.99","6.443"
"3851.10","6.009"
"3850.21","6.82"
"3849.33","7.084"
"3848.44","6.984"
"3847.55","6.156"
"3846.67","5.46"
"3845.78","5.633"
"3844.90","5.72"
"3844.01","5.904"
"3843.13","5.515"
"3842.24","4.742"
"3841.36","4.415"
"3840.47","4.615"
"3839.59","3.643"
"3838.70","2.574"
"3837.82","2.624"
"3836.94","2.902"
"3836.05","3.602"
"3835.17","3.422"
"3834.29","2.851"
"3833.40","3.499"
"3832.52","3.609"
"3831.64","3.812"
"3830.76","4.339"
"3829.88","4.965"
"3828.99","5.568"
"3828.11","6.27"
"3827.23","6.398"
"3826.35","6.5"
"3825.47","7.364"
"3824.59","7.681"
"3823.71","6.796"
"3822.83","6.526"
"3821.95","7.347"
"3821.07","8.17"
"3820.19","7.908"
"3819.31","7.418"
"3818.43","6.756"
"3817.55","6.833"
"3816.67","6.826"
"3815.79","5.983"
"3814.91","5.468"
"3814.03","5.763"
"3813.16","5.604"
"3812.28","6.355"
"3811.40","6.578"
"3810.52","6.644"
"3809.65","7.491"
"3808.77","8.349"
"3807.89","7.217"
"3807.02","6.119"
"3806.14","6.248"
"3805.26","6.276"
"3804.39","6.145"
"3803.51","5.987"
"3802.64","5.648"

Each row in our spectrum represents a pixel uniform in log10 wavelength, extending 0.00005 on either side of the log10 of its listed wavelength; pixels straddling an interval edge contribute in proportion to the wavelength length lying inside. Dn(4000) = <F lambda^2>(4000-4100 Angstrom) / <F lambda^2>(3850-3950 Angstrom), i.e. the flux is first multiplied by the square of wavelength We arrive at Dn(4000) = 1.35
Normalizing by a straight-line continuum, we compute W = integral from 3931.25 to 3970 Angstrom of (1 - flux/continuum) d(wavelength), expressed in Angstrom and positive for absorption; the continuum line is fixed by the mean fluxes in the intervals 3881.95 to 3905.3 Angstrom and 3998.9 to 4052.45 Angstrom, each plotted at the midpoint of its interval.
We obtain 4.67 Angstrom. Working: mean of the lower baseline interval 5.9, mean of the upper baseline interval 9.1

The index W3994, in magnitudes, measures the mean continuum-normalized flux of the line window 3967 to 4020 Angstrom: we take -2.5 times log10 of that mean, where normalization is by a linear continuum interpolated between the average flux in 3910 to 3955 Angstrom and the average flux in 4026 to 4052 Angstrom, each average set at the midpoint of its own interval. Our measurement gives 0.09 mag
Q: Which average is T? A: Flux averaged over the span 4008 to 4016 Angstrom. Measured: 8.99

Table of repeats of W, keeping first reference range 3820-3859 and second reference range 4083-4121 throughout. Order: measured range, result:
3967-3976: 3.4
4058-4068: -2.5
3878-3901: 2.0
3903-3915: -3.5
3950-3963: -1.8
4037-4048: -4.2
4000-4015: -4.5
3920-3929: -1.8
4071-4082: -1.5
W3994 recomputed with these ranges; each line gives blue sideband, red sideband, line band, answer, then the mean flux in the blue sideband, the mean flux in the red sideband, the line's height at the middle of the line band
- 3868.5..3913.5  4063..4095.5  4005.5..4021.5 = -0.19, 6.7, 8.33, 7.76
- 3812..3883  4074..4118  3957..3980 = 0.27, 6.46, 7.47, 6.95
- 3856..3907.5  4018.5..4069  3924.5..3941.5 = 0.28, 6.85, 9.14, 7.58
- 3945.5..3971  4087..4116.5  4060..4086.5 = -0.20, 6.66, 7.08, 7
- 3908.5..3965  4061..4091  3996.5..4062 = -0.14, 7.16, 8.41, 7.99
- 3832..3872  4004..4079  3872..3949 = 0.06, 6.38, 8.95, 7.17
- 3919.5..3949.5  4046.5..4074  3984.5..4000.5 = -0.11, 6.72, 8.85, 7.7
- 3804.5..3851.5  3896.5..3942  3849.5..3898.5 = -0.08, 5.76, 6.97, 6.37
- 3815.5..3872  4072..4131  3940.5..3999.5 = 0.00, 6.42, 7.66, 7.02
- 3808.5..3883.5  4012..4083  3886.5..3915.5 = 0.10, 6.49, 8.97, 7.17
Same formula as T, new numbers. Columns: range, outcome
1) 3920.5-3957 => 6.88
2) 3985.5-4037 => 8.86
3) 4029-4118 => 8.23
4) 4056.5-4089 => 8.51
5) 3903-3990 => 6.86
